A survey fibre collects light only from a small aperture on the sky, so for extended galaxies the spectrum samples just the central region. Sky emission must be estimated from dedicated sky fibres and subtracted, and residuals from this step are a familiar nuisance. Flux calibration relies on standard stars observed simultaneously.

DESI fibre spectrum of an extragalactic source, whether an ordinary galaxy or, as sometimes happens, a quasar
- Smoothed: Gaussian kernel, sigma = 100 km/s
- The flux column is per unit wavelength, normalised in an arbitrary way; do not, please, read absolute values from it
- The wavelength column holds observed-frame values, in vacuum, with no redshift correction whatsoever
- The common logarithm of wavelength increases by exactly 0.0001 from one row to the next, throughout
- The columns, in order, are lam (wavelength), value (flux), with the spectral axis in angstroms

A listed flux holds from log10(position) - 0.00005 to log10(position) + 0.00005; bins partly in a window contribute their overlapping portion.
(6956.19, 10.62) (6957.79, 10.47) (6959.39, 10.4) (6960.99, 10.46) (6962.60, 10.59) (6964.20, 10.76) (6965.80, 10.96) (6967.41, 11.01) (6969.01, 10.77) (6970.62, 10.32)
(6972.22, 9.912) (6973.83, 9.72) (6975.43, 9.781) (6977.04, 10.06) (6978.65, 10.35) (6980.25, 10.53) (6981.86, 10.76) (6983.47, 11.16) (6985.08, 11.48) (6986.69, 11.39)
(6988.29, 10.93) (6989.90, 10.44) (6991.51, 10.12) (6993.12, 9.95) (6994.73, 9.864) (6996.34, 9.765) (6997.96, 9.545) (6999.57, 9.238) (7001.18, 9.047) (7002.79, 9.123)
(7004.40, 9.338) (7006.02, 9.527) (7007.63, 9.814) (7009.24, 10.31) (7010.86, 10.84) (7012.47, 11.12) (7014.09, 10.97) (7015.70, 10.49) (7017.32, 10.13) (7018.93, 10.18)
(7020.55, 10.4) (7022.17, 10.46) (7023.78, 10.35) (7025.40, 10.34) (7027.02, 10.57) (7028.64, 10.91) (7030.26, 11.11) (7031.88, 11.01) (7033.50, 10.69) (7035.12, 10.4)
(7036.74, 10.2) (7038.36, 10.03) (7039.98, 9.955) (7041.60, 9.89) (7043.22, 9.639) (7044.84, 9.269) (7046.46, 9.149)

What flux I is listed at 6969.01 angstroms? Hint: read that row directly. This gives 10.77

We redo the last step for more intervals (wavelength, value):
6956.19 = 10.62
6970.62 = 10.32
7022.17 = 10.46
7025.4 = 10.34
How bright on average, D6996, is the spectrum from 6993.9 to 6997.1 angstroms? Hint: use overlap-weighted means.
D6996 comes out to 9.82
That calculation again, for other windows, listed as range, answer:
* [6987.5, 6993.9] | 10.4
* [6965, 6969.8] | 10.9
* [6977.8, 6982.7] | 10.5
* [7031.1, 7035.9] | 10.7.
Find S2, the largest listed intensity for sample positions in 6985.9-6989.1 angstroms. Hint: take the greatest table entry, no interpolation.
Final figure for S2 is 11.39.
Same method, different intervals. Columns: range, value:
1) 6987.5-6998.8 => 10.93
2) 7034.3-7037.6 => 10.4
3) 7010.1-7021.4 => 11.12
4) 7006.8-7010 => 10.31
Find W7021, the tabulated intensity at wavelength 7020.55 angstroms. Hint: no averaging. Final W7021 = 10.4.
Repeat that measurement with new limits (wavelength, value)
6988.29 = 10.93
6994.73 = 9.864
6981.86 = 10.76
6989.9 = 10.44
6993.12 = 9.95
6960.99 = 10.46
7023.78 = 10.35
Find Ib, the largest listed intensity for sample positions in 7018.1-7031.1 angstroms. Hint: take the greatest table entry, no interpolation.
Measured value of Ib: 11.11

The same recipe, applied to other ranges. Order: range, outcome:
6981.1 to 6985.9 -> 11.48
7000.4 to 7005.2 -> 9.338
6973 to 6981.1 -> 10.53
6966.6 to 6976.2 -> 11.01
